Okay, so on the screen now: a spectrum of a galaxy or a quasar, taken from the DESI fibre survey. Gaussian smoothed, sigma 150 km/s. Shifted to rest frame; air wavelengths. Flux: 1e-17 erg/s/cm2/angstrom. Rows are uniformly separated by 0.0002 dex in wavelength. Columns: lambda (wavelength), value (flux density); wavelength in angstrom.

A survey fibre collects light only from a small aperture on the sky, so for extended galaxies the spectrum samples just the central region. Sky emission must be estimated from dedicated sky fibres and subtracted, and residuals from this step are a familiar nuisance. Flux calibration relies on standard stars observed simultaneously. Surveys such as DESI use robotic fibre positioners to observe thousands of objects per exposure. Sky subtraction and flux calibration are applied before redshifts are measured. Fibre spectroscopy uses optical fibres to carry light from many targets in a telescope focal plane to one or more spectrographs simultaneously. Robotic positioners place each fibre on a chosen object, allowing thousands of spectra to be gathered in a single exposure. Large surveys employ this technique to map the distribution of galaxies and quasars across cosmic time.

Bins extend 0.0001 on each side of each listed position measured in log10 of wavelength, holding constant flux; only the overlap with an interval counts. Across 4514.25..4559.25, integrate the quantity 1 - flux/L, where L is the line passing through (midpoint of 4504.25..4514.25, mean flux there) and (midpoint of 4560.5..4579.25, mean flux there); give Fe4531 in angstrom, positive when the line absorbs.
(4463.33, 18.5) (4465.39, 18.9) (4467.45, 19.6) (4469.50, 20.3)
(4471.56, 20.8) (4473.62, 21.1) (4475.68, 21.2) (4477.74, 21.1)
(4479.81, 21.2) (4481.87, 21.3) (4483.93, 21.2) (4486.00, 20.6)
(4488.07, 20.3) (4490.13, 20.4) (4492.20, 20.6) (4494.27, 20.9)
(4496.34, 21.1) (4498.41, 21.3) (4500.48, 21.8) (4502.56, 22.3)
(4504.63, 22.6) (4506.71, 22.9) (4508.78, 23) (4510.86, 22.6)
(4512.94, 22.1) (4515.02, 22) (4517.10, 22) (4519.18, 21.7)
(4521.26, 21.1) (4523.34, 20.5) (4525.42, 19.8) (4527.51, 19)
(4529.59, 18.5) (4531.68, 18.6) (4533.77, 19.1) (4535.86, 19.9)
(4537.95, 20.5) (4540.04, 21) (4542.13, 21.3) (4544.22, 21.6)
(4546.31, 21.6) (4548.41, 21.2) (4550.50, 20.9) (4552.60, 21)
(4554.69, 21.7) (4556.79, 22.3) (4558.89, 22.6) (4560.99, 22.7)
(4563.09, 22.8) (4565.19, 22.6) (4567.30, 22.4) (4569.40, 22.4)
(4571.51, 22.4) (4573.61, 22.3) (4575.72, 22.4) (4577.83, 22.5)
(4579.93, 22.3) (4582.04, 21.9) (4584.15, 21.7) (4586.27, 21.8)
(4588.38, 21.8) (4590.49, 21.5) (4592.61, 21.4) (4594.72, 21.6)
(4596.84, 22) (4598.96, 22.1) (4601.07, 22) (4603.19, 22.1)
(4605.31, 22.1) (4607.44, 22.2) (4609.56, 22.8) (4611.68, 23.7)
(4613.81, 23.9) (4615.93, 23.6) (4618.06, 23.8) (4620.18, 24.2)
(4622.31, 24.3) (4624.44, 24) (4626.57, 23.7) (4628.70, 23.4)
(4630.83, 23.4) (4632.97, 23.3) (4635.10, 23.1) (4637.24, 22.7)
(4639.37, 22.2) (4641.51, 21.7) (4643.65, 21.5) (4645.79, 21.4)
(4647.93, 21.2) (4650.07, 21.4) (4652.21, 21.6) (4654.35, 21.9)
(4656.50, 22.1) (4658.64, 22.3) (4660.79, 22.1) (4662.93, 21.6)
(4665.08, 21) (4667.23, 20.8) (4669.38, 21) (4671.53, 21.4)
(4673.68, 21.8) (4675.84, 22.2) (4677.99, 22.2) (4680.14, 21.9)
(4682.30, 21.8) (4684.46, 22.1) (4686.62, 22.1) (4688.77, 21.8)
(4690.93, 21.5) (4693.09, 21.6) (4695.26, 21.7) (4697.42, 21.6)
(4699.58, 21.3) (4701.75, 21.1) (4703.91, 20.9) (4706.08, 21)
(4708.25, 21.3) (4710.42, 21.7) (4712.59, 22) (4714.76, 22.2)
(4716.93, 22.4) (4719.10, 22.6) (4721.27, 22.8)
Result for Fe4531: 3.5 angstrom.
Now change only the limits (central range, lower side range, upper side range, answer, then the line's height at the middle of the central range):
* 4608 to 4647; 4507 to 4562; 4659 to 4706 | -3.1 angstrom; 21.4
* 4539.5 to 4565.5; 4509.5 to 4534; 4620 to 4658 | -0.8 angstrom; 21.2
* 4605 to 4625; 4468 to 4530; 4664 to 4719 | -1.9 angstrom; 21.5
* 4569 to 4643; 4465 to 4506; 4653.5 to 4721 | -4.2 angstrom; 21.4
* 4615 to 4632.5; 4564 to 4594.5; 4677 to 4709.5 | -1.5 angstrom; 21.9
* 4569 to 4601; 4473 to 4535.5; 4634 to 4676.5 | -0.9 angstrom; 21.4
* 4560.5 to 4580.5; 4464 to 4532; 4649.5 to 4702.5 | -1.1 angstrom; 21.3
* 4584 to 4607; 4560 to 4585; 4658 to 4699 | 0.4 angstrom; 22.2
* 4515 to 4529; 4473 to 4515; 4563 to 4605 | 0.6 angstrom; 21.7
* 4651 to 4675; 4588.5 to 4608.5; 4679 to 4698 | 0.2 angstrom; 21.8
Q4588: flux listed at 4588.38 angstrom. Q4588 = 21.8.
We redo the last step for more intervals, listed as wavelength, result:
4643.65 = 21.5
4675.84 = 22.2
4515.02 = 22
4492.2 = 20.6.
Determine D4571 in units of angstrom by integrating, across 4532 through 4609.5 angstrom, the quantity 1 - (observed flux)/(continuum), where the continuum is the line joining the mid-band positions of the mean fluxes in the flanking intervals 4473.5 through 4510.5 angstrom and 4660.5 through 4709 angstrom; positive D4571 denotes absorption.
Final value -1.0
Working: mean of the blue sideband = 21.4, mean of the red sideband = 21.5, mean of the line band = 21.8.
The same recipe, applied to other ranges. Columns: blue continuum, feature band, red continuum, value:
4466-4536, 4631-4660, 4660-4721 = -0.8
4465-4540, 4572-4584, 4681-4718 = -0.6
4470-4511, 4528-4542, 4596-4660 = 1.4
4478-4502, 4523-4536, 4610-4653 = 1.4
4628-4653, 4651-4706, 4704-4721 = 1.0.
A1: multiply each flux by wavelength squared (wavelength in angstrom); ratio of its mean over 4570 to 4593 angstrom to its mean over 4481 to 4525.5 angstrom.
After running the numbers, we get 1.06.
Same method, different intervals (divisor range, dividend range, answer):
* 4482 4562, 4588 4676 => 1.11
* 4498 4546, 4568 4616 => 1.09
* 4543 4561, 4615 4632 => 1.13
